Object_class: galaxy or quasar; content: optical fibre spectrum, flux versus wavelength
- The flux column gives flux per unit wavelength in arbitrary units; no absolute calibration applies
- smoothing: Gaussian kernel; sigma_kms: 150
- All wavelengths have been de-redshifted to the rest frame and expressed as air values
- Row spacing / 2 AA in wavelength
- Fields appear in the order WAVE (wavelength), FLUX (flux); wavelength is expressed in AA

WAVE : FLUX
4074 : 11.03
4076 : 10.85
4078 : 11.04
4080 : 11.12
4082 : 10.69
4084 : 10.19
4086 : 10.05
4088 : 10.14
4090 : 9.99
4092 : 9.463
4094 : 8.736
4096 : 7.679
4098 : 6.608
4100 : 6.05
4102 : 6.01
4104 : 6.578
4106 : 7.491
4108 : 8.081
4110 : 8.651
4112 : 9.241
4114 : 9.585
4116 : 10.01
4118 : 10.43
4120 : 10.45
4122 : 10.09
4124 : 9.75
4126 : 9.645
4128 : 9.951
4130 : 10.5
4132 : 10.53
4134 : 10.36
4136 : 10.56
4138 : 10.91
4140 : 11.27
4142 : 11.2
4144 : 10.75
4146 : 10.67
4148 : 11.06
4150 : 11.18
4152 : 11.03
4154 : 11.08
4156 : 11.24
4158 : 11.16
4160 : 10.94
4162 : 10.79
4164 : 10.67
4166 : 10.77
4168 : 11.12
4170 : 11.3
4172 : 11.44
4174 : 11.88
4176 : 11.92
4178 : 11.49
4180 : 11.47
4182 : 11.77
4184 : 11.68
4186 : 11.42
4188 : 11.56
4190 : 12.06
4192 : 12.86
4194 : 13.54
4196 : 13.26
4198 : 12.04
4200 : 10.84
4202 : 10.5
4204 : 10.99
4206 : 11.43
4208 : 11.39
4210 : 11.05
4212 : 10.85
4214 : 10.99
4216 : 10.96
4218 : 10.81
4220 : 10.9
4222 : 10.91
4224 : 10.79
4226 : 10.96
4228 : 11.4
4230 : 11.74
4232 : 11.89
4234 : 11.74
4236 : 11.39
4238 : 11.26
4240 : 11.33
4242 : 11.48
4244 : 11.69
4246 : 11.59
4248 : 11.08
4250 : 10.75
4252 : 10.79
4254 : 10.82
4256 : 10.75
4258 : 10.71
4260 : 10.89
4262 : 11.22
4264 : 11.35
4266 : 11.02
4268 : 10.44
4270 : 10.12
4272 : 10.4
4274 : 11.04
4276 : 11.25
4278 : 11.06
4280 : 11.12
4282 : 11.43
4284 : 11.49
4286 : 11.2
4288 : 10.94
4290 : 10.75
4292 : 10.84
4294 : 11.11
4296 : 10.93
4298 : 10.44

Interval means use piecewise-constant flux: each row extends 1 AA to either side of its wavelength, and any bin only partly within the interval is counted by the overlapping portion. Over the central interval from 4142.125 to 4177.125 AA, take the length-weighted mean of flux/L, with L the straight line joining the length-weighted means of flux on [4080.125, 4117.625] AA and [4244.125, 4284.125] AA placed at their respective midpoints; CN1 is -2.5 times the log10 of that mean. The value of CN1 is -0.17 mag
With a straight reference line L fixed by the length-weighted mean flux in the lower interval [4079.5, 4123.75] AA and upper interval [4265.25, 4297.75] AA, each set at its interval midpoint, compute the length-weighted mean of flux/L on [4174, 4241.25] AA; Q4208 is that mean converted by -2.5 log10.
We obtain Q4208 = -0.139 mag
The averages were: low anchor 8.96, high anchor 10.9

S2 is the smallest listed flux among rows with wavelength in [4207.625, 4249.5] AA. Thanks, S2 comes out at 10.79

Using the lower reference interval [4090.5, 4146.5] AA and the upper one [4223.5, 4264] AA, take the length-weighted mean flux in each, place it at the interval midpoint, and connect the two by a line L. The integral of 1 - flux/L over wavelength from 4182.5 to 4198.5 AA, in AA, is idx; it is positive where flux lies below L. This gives -2.9 AA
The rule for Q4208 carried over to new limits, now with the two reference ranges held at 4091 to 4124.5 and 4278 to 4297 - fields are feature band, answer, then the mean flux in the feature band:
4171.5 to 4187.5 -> -0.216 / 11.6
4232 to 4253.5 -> -0.088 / 11.3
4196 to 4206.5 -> -0.154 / 11.3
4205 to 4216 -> -0.118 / 11.1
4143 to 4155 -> -0.202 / 11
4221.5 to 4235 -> -0.113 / 11.4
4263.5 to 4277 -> 0.006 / 10.8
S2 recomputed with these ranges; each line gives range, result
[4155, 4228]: 10.5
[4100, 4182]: 6.01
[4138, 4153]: 10.67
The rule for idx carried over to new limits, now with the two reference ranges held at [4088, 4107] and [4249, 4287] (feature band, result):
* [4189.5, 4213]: -4.96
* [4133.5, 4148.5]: -4.01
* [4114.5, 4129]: -3.22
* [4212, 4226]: -1.22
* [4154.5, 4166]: -2.61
